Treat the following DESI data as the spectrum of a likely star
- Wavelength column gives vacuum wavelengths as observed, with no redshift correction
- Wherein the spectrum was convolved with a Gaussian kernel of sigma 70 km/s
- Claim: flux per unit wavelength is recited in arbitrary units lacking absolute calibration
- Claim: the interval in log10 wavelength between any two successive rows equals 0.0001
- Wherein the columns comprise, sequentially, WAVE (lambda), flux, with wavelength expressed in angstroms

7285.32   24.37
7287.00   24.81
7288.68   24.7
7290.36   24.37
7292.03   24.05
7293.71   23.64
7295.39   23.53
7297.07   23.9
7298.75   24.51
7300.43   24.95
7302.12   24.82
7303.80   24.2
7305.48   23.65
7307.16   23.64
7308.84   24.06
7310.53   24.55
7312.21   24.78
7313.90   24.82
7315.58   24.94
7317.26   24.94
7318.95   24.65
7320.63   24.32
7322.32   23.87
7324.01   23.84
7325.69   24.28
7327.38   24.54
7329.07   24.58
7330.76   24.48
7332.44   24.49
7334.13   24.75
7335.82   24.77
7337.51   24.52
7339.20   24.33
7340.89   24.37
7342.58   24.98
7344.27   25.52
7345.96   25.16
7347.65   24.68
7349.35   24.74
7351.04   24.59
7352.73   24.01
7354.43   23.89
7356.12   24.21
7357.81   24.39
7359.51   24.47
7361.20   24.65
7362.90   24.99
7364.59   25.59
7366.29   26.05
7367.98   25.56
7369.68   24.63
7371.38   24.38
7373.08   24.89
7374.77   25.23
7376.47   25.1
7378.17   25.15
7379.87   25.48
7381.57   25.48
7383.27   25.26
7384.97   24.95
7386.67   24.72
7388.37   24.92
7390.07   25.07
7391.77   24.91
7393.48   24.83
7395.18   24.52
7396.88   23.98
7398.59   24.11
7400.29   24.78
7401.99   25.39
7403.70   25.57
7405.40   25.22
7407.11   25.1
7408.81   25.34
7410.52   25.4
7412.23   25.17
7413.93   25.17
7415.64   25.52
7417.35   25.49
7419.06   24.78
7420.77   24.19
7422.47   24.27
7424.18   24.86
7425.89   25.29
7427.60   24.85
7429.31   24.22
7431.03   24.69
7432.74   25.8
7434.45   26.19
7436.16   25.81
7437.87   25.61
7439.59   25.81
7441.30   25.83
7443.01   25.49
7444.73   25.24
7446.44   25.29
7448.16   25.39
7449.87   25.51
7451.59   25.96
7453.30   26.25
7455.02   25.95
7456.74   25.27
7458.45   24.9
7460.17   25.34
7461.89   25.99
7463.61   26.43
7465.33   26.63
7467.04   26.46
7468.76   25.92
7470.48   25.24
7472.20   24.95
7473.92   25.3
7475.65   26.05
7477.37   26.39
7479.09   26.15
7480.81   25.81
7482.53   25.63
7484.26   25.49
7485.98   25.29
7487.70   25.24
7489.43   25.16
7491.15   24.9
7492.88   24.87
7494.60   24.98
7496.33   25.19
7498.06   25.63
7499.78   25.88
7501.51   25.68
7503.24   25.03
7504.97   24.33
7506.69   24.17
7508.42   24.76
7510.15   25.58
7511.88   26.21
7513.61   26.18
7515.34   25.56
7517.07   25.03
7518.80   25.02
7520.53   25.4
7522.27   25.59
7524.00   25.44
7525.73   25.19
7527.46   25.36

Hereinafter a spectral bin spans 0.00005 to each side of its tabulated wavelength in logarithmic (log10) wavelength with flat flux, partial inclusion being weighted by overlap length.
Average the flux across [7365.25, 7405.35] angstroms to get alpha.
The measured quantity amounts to 25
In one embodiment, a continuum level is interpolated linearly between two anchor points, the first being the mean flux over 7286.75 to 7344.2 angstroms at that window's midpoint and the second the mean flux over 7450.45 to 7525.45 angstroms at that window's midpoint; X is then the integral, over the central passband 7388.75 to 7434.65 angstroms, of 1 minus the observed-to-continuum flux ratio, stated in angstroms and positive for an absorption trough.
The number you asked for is 0.1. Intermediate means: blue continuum 24.4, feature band 25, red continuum 25.5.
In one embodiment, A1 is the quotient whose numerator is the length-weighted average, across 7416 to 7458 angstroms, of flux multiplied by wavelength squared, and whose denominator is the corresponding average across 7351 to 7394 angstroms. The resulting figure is 1.04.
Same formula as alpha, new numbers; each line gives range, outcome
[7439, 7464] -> 25.6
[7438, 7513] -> 25.5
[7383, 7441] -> 25.1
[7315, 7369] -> 24.7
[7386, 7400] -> 24.6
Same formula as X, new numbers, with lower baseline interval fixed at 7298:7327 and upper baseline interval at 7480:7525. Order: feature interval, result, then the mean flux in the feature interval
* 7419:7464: -0.65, 25.4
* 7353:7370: -0.13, 24.8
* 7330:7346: -0.13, 24.7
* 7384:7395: -0.05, 24.9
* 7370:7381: -0.15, 25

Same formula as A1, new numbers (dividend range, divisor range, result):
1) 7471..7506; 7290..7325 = 1.10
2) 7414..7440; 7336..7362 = 1.04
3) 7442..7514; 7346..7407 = 1.05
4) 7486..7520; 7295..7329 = 1.09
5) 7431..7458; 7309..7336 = 1.08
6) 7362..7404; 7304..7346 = 1.04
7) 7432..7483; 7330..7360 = 1.08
